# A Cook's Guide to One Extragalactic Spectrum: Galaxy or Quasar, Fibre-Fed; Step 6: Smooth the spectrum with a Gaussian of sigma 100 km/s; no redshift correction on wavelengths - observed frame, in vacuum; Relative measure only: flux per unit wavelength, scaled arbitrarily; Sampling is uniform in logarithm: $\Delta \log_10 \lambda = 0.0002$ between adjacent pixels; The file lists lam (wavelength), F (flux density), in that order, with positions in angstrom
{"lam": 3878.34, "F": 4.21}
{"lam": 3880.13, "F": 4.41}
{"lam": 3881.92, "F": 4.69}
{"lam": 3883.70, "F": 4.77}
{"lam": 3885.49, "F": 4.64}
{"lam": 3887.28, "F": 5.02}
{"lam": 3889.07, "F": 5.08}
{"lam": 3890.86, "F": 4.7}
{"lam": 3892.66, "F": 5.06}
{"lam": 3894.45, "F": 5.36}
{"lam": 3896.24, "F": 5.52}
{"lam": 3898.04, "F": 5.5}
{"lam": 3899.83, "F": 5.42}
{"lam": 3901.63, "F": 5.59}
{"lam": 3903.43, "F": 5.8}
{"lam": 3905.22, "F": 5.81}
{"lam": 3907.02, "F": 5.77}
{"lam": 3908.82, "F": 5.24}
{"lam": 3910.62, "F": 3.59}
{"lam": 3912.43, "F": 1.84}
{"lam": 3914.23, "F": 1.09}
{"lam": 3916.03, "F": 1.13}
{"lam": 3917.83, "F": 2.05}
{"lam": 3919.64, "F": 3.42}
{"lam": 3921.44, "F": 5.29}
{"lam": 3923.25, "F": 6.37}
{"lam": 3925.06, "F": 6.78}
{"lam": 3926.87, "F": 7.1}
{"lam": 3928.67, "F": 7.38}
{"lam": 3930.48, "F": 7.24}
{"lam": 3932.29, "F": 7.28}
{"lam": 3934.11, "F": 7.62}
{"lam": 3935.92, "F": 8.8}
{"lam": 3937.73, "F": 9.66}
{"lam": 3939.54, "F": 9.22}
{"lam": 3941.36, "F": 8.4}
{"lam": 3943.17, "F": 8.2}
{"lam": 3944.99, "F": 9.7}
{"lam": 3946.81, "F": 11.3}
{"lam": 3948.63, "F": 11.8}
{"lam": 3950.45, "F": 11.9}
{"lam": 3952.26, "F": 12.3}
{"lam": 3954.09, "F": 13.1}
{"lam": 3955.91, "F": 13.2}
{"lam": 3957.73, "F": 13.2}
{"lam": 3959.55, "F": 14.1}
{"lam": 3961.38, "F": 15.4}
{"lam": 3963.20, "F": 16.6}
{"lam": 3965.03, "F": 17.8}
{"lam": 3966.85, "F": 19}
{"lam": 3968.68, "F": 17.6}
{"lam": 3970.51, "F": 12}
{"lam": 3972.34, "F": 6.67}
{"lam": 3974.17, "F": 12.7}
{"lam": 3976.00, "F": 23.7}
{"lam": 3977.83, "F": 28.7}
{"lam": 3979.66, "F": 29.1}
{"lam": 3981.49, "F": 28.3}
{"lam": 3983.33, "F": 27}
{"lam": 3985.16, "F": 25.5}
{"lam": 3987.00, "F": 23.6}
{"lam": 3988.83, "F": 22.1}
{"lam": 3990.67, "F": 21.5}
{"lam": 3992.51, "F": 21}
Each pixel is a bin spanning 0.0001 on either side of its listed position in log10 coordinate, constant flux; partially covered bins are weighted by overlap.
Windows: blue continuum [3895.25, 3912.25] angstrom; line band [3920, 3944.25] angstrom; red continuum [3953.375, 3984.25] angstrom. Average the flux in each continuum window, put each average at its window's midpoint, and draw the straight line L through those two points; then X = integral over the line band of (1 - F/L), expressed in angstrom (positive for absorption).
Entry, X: 7.4 angstrom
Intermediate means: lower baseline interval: 5.21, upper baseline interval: 18.2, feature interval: 7.56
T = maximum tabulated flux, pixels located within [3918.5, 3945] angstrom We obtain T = 9.7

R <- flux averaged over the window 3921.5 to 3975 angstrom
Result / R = 11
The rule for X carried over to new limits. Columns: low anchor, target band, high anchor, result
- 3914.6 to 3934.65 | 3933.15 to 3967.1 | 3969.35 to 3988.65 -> 2.80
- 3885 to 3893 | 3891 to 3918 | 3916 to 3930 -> 3.47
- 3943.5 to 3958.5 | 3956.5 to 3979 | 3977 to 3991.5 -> 2.70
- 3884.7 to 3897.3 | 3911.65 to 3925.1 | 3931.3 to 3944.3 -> 7.29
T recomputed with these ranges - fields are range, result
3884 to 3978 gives 28.7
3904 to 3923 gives 5.81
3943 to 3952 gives 11.9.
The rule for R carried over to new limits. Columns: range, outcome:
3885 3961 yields 7.17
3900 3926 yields 4.3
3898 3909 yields 5.62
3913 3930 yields 4.53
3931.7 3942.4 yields 8.53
